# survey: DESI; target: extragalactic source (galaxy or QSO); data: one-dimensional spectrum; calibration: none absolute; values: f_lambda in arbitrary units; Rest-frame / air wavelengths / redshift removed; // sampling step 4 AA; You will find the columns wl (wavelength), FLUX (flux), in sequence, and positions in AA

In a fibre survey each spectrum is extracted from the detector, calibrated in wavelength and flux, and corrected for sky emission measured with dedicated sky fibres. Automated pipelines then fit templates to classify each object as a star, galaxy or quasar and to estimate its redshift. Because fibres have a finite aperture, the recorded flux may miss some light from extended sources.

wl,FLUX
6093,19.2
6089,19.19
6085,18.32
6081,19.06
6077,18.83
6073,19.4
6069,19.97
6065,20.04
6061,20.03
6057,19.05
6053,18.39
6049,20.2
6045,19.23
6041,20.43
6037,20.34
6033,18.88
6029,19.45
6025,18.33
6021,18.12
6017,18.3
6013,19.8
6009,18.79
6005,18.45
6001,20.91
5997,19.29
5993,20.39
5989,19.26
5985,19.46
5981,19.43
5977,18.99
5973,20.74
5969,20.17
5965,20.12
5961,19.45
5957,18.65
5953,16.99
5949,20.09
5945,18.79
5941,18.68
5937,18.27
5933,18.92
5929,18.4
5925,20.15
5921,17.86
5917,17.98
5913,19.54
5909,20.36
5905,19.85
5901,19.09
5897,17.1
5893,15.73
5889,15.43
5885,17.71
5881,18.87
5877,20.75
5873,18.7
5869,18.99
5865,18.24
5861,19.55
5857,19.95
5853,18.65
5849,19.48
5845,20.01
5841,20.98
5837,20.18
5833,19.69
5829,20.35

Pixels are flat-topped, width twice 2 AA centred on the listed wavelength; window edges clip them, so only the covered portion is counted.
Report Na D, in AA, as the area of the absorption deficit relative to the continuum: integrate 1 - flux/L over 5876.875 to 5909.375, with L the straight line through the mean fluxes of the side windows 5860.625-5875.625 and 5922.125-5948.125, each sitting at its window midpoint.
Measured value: 1.4 AA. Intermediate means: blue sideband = 18.9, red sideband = 18.9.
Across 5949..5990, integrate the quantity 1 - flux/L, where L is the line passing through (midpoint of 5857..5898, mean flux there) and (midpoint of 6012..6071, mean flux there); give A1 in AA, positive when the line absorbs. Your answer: -1.1 AA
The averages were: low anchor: 18.2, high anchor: 19.4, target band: 19.4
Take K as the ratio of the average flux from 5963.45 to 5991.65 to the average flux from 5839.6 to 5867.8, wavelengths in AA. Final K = 1.01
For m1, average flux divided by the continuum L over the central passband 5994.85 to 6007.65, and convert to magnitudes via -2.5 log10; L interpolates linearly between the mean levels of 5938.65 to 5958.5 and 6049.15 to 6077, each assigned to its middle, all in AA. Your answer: -0.03 mag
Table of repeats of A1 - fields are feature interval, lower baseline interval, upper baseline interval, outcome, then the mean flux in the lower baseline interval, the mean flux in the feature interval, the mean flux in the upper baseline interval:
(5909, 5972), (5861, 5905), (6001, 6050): -1.3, 18.2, 19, 19.2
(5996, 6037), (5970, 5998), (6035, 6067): 1.3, 19.7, 19.1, 19.7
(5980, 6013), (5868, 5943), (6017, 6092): -0.9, 18.5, 19.5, 19.3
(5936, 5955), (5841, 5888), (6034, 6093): 0.7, 19.2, 18.6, 19.4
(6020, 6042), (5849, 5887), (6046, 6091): 0.0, 19.1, 19.3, 19.3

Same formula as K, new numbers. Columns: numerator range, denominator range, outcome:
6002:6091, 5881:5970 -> 1.03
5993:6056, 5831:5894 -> 1.02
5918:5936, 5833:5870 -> 0.96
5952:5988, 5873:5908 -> 1.07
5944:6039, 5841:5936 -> 1.03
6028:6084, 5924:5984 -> 1.02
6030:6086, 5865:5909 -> 1.06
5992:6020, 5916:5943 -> 1.04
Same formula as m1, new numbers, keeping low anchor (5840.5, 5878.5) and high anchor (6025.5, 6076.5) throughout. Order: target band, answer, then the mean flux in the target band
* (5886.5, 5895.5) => 0.23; 15.8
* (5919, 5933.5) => 0.04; 18.8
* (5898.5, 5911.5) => -0.01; 19.7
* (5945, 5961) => 0.05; 18.7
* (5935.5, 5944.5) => 0.05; 18.5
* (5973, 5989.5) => 0.00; 19.5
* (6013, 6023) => 0.06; 18.5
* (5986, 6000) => -0.01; 19.7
